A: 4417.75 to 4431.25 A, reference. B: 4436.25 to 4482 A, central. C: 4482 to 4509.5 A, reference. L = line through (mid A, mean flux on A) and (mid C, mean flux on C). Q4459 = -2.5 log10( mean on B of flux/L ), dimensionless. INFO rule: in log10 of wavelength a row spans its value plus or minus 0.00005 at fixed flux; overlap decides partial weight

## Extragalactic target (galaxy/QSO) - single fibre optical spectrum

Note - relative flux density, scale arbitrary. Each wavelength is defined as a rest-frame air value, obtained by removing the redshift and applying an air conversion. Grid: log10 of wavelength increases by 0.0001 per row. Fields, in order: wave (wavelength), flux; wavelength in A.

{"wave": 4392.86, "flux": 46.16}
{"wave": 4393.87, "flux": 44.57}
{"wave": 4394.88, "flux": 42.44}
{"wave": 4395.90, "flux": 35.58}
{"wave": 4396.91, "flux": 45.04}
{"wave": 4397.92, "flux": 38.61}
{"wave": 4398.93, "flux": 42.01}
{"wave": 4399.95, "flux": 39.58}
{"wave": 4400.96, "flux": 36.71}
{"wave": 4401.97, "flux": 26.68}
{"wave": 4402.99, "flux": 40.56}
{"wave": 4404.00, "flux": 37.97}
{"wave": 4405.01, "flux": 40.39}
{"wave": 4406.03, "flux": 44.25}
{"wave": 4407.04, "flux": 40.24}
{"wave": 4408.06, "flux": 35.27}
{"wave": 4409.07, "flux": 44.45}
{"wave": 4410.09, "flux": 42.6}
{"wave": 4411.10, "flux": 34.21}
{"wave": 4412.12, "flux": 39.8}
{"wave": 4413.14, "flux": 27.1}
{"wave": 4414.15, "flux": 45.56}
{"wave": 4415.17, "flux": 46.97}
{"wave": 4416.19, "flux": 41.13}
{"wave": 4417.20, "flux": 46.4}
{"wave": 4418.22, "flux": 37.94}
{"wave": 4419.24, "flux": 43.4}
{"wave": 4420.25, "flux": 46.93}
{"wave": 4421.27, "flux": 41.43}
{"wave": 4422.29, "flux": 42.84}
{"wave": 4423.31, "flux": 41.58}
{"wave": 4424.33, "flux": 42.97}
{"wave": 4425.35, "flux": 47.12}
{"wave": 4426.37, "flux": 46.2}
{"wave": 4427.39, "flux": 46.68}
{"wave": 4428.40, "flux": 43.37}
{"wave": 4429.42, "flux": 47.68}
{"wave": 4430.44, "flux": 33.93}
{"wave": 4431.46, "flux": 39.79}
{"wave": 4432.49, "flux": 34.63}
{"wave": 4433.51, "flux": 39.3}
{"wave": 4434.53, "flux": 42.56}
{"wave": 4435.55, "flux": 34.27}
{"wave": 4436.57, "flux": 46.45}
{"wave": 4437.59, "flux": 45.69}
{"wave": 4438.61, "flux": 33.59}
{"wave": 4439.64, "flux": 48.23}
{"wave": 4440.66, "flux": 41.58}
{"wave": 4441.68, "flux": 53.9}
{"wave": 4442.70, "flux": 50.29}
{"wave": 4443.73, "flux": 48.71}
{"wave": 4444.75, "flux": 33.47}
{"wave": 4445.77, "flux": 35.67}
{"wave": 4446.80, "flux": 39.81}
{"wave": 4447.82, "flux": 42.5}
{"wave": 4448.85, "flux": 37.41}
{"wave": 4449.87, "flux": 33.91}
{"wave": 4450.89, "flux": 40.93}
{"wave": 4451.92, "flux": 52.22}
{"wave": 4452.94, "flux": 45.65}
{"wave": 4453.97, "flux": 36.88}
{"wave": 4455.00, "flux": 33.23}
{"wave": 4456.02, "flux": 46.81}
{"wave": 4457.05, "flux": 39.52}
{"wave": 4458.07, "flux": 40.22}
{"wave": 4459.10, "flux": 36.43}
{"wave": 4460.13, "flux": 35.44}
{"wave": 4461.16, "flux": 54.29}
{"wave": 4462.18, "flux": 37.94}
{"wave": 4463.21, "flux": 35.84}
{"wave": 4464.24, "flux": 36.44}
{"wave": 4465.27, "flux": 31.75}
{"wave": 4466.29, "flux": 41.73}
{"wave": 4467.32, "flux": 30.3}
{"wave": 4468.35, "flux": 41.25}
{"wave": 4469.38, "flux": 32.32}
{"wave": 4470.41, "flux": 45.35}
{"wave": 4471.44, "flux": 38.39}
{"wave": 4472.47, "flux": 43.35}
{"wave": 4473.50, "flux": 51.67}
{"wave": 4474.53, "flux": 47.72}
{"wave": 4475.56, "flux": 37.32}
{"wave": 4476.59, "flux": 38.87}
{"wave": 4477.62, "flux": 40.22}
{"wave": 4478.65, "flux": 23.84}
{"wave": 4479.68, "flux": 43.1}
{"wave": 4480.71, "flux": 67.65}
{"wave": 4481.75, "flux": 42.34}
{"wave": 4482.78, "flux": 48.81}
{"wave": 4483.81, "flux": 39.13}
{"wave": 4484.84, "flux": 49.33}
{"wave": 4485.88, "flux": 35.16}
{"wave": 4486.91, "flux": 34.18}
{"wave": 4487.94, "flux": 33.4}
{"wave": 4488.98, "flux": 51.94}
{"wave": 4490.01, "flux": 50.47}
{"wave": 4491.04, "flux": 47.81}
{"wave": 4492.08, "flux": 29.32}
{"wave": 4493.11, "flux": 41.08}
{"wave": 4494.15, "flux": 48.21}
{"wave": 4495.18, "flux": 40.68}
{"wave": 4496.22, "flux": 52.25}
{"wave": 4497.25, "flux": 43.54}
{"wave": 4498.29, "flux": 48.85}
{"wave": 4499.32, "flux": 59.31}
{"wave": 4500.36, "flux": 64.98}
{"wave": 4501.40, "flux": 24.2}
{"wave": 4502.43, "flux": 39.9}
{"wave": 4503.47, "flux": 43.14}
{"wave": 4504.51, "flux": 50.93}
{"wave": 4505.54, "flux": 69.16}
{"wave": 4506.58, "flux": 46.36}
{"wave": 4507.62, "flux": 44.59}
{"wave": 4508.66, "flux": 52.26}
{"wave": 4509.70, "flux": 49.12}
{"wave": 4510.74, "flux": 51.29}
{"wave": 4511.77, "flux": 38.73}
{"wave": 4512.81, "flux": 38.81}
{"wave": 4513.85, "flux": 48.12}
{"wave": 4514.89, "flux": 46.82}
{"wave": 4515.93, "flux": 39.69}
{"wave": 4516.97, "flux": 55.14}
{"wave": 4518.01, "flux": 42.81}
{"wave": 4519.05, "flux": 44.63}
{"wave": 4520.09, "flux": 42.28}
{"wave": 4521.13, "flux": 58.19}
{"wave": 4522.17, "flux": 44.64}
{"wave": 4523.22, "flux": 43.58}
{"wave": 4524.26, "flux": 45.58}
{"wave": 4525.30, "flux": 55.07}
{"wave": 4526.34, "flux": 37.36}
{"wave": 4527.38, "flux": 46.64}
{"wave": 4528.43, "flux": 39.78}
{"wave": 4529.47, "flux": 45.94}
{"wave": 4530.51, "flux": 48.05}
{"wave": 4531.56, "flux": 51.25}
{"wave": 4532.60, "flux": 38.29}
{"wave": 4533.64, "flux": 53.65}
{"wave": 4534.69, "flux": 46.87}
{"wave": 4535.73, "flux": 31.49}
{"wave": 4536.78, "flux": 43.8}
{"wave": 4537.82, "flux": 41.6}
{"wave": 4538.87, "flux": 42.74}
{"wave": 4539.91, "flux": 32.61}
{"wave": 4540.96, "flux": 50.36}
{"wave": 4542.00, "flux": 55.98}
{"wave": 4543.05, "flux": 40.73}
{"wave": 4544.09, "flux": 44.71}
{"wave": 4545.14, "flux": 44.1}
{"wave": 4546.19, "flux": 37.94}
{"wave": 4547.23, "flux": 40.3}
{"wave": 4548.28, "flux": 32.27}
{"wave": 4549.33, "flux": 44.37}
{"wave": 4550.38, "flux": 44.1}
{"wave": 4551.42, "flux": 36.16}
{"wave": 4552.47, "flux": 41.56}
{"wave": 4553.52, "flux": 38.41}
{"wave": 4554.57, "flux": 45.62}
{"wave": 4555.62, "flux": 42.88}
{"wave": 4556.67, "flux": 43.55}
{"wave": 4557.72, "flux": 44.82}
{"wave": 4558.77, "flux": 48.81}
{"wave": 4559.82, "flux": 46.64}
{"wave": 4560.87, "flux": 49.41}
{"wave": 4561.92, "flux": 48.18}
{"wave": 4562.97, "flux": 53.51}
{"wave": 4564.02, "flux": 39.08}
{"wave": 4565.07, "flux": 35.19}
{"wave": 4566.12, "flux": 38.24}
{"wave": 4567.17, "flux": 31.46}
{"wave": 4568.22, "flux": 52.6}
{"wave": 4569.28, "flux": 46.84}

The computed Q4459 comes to 0.08 mag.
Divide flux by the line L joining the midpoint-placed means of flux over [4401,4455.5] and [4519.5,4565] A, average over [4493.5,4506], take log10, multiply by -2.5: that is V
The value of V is -0.13 mag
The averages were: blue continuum 41.2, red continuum 44.2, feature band 48.6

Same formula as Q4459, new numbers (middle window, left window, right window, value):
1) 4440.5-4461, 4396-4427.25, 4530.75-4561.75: 0.00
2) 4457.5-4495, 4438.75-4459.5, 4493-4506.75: 0.10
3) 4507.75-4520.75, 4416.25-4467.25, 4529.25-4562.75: -0.07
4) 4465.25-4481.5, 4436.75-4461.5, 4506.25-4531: 0.05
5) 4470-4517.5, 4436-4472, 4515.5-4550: -0.06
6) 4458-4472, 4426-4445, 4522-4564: 0.13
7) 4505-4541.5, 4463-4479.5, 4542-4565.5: -0.11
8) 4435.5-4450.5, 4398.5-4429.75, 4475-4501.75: 0.01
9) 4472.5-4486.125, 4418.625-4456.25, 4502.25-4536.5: 0.02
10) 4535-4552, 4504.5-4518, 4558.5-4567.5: 0.09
